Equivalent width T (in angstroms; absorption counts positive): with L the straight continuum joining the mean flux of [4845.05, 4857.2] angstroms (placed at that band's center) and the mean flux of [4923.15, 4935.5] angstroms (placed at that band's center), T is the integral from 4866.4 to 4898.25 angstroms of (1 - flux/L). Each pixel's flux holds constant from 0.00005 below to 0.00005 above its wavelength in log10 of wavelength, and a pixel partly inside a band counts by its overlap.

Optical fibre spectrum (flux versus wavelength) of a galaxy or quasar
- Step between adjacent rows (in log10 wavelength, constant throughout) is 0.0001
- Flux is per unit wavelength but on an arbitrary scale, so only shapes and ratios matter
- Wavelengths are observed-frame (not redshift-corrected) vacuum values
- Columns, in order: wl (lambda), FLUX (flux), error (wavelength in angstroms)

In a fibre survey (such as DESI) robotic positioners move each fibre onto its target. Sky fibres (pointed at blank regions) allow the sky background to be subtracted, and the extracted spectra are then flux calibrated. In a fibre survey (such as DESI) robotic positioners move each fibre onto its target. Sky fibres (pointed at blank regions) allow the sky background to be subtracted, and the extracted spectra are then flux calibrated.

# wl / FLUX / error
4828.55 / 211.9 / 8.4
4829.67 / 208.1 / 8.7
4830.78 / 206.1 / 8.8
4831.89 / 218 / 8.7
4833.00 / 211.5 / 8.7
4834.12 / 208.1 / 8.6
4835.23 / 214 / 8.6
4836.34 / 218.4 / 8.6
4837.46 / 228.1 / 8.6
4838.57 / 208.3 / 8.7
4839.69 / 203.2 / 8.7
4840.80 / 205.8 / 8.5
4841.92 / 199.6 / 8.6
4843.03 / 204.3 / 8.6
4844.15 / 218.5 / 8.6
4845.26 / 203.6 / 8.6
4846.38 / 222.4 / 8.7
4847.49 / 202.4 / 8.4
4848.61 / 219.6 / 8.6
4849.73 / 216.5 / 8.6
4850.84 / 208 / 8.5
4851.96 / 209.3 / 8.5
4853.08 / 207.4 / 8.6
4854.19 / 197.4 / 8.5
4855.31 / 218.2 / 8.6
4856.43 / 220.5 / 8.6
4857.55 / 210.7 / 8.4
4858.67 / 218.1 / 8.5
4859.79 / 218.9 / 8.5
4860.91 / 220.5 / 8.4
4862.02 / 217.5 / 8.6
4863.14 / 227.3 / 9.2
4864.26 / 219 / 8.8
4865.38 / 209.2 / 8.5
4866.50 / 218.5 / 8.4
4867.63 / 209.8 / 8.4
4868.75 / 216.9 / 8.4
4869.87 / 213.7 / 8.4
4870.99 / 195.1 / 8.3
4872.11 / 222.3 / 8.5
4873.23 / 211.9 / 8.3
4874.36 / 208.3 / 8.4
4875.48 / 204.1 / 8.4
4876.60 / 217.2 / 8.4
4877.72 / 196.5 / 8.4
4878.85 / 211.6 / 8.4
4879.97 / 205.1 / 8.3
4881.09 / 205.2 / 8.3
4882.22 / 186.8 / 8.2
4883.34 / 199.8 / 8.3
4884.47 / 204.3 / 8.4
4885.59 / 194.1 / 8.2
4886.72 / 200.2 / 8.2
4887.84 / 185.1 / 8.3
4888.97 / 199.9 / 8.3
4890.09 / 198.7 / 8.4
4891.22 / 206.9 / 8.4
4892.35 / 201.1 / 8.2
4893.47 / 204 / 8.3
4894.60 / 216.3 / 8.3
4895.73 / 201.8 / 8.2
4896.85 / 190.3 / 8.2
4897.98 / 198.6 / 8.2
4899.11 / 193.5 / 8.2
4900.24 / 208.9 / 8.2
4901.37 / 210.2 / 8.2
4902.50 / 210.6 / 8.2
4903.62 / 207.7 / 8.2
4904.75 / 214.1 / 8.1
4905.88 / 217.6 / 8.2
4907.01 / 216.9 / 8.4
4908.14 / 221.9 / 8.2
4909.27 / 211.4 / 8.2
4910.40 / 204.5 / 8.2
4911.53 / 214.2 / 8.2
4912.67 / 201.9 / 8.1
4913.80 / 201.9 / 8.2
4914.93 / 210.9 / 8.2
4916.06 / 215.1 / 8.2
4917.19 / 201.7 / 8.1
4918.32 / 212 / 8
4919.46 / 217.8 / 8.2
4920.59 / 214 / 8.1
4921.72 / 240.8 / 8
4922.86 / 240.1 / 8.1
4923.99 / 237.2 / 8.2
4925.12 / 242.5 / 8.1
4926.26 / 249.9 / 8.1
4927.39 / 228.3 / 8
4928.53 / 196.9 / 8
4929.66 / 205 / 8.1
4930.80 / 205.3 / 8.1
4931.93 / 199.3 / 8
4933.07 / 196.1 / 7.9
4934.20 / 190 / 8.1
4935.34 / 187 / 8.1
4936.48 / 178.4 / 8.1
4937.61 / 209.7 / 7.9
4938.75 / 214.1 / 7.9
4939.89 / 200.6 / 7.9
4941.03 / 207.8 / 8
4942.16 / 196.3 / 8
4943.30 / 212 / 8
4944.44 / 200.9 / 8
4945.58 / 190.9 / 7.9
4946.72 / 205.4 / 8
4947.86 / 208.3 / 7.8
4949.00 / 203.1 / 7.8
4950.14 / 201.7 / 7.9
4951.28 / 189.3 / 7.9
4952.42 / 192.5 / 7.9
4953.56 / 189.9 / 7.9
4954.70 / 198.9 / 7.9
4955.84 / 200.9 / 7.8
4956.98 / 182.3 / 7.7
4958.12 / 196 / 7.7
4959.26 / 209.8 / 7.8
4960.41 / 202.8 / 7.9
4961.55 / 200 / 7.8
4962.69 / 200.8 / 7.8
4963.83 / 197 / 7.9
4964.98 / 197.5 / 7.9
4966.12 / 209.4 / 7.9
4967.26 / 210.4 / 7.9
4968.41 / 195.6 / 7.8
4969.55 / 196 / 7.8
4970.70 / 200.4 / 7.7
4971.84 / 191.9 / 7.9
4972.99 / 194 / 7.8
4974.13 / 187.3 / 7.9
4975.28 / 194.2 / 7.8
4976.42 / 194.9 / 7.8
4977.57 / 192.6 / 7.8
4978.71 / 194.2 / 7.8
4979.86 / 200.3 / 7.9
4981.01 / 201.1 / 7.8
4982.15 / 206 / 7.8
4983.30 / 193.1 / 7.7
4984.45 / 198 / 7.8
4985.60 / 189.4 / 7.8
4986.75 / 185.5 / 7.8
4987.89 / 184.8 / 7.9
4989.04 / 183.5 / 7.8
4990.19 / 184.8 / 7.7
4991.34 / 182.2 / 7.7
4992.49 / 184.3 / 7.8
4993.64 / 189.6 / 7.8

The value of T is 1.3 angstroms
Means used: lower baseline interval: 212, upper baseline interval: 214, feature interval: 204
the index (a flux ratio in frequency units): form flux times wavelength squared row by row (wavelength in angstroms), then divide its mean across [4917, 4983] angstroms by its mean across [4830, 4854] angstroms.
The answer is 1.01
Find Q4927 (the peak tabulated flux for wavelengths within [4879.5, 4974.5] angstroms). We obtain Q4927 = 249.9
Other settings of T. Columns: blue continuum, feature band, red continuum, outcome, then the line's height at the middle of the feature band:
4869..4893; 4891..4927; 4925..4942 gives -1.55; 205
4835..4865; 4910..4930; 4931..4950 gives -1.56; 203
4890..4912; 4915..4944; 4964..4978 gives -1.21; 203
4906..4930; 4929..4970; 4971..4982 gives 1.27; 206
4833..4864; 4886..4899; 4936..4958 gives 0.43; 207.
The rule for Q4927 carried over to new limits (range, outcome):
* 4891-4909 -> 221.9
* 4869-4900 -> 222.3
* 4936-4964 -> 214.1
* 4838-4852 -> 222.4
